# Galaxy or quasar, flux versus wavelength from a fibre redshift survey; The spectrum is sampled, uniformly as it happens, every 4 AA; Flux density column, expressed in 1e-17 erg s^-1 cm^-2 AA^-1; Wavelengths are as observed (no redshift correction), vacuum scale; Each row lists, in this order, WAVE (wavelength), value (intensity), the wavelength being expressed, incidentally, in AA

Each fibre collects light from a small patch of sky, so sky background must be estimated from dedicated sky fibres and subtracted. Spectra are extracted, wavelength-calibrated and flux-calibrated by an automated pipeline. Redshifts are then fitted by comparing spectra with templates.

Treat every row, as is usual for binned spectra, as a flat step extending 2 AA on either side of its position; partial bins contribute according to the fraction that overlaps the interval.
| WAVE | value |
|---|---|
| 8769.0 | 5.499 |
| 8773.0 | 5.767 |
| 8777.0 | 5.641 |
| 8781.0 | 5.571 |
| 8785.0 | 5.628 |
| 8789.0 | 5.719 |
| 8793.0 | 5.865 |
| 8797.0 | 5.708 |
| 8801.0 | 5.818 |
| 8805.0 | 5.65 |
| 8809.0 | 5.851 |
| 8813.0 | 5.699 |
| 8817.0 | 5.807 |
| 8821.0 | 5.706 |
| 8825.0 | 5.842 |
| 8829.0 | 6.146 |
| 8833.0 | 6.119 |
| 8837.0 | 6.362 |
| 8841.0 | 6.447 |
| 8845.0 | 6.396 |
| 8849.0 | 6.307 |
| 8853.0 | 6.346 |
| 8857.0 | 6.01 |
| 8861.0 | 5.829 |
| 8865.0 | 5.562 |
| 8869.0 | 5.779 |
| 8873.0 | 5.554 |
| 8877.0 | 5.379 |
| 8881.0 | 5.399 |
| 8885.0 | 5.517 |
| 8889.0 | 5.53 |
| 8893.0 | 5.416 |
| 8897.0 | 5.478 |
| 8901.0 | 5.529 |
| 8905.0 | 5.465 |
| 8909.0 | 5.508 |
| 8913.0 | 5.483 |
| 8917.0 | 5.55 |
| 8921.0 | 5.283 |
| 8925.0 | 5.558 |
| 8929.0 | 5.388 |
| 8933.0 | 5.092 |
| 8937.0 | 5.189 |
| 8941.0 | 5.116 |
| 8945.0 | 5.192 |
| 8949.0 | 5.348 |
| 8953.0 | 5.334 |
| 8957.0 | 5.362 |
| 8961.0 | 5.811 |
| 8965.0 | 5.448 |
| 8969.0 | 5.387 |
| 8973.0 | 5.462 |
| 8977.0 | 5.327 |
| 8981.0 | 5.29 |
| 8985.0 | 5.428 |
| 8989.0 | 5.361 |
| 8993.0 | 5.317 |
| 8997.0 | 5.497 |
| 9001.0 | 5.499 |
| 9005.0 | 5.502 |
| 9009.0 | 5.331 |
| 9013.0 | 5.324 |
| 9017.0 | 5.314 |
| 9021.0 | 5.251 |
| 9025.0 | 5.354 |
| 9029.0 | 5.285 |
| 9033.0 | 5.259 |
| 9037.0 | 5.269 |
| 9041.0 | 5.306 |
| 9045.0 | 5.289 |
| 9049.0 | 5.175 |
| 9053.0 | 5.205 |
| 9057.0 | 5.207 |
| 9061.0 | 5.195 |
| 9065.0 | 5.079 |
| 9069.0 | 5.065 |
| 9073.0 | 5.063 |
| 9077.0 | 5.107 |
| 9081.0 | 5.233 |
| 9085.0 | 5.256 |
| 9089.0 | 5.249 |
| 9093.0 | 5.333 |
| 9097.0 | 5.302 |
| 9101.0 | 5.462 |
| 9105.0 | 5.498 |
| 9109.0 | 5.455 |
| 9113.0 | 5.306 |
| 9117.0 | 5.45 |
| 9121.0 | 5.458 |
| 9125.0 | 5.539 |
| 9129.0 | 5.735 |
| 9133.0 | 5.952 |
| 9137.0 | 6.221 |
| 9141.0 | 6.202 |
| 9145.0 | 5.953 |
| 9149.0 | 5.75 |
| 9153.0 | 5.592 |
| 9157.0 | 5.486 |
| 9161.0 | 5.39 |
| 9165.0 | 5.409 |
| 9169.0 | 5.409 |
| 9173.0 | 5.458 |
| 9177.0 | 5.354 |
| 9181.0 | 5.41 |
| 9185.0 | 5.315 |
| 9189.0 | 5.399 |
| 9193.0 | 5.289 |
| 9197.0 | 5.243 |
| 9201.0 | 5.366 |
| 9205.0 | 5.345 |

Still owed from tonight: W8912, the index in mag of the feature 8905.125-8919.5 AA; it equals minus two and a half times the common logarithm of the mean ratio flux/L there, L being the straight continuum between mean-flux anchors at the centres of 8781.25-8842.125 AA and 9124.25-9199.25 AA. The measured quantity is 0.06 mag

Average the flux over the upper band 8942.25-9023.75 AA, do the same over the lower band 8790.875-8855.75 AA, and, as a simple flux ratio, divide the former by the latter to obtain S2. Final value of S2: 0.9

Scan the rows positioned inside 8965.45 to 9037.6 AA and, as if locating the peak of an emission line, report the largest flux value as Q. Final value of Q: 5.502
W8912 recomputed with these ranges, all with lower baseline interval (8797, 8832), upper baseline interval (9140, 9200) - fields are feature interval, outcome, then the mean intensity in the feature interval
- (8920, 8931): 0.06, 5.42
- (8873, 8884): 0.06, 5.43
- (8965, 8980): 0.06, 5.39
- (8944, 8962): 0.06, 5.4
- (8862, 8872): 0.02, 5.67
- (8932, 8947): 0.11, 5.15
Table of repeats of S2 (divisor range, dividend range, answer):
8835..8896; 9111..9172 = 0.97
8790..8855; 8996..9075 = 0.88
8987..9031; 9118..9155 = 1.08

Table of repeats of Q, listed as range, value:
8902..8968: 5.811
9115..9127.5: 5.539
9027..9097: 5.333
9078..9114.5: 5.498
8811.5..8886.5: 6.447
